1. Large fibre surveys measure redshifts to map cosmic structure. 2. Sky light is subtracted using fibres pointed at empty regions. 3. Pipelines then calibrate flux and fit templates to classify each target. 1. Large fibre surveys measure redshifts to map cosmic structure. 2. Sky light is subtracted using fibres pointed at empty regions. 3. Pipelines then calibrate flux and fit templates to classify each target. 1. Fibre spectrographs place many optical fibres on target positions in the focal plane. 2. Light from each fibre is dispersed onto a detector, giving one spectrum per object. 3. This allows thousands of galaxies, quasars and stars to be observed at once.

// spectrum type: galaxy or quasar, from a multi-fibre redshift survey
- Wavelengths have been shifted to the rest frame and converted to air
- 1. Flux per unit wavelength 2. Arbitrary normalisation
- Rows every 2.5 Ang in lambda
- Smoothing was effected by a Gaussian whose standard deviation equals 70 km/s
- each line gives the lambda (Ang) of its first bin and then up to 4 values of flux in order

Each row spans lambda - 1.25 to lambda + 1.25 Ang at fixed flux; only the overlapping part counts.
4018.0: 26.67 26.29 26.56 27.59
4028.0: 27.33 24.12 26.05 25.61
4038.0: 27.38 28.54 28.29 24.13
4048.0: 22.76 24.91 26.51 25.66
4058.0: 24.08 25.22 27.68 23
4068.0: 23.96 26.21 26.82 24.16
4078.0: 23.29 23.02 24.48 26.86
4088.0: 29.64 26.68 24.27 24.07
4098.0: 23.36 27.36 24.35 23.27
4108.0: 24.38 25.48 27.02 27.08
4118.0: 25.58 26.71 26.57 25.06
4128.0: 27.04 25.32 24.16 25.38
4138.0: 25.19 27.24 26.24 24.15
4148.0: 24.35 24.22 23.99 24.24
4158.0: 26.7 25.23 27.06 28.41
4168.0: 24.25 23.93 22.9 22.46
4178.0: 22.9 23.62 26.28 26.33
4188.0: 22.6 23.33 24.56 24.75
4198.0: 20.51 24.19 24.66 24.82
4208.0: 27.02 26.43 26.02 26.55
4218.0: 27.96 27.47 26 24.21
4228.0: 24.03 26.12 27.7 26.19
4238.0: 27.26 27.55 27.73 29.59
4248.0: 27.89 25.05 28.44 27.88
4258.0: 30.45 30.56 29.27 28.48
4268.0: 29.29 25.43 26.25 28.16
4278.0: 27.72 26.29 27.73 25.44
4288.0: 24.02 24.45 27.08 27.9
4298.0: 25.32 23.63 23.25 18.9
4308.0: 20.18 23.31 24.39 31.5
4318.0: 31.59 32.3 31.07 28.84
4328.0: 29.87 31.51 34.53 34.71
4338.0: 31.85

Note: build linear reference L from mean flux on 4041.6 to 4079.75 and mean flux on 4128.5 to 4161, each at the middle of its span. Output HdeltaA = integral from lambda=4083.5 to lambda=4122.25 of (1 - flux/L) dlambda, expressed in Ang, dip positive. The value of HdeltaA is -0.9 Ang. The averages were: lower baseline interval 25.1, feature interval 25.7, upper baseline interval 25.2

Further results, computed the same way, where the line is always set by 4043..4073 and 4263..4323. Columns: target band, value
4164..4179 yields 0.9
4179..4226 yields 1.4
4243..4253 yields -0.6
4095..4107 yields 0.4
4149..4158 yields 0.4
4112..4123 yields -0.5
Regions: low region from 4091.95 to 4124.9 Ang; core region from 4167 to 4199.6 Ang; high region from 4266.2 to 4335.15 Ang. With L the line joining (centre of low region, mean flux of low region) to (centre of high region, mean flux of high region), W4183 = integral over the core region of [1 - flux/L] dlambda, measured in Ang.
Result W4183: 2.9 Ang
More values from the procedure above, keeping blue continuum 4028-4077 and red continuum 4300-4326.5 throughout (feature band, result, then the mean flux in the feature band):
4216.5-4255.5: -1.2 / 26.9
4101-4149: 0.4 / 25.5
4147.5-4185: 1.7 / 24.7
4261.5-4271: -0.8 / 28.4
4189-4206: 1.4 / 23.8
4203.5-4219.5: -0.2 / 26.4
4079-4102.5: 0.2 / 25.5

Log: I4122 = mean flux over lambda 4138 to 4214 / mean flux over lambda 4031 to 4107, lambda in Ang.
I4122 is 1.0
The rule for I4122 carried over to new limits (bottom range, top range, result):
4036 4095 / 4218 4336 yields 1.07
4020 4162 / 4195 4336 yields 1.06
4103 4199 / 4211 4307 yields 1.07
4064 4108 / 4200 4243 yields 1.05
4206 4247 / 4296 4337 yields 1.04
